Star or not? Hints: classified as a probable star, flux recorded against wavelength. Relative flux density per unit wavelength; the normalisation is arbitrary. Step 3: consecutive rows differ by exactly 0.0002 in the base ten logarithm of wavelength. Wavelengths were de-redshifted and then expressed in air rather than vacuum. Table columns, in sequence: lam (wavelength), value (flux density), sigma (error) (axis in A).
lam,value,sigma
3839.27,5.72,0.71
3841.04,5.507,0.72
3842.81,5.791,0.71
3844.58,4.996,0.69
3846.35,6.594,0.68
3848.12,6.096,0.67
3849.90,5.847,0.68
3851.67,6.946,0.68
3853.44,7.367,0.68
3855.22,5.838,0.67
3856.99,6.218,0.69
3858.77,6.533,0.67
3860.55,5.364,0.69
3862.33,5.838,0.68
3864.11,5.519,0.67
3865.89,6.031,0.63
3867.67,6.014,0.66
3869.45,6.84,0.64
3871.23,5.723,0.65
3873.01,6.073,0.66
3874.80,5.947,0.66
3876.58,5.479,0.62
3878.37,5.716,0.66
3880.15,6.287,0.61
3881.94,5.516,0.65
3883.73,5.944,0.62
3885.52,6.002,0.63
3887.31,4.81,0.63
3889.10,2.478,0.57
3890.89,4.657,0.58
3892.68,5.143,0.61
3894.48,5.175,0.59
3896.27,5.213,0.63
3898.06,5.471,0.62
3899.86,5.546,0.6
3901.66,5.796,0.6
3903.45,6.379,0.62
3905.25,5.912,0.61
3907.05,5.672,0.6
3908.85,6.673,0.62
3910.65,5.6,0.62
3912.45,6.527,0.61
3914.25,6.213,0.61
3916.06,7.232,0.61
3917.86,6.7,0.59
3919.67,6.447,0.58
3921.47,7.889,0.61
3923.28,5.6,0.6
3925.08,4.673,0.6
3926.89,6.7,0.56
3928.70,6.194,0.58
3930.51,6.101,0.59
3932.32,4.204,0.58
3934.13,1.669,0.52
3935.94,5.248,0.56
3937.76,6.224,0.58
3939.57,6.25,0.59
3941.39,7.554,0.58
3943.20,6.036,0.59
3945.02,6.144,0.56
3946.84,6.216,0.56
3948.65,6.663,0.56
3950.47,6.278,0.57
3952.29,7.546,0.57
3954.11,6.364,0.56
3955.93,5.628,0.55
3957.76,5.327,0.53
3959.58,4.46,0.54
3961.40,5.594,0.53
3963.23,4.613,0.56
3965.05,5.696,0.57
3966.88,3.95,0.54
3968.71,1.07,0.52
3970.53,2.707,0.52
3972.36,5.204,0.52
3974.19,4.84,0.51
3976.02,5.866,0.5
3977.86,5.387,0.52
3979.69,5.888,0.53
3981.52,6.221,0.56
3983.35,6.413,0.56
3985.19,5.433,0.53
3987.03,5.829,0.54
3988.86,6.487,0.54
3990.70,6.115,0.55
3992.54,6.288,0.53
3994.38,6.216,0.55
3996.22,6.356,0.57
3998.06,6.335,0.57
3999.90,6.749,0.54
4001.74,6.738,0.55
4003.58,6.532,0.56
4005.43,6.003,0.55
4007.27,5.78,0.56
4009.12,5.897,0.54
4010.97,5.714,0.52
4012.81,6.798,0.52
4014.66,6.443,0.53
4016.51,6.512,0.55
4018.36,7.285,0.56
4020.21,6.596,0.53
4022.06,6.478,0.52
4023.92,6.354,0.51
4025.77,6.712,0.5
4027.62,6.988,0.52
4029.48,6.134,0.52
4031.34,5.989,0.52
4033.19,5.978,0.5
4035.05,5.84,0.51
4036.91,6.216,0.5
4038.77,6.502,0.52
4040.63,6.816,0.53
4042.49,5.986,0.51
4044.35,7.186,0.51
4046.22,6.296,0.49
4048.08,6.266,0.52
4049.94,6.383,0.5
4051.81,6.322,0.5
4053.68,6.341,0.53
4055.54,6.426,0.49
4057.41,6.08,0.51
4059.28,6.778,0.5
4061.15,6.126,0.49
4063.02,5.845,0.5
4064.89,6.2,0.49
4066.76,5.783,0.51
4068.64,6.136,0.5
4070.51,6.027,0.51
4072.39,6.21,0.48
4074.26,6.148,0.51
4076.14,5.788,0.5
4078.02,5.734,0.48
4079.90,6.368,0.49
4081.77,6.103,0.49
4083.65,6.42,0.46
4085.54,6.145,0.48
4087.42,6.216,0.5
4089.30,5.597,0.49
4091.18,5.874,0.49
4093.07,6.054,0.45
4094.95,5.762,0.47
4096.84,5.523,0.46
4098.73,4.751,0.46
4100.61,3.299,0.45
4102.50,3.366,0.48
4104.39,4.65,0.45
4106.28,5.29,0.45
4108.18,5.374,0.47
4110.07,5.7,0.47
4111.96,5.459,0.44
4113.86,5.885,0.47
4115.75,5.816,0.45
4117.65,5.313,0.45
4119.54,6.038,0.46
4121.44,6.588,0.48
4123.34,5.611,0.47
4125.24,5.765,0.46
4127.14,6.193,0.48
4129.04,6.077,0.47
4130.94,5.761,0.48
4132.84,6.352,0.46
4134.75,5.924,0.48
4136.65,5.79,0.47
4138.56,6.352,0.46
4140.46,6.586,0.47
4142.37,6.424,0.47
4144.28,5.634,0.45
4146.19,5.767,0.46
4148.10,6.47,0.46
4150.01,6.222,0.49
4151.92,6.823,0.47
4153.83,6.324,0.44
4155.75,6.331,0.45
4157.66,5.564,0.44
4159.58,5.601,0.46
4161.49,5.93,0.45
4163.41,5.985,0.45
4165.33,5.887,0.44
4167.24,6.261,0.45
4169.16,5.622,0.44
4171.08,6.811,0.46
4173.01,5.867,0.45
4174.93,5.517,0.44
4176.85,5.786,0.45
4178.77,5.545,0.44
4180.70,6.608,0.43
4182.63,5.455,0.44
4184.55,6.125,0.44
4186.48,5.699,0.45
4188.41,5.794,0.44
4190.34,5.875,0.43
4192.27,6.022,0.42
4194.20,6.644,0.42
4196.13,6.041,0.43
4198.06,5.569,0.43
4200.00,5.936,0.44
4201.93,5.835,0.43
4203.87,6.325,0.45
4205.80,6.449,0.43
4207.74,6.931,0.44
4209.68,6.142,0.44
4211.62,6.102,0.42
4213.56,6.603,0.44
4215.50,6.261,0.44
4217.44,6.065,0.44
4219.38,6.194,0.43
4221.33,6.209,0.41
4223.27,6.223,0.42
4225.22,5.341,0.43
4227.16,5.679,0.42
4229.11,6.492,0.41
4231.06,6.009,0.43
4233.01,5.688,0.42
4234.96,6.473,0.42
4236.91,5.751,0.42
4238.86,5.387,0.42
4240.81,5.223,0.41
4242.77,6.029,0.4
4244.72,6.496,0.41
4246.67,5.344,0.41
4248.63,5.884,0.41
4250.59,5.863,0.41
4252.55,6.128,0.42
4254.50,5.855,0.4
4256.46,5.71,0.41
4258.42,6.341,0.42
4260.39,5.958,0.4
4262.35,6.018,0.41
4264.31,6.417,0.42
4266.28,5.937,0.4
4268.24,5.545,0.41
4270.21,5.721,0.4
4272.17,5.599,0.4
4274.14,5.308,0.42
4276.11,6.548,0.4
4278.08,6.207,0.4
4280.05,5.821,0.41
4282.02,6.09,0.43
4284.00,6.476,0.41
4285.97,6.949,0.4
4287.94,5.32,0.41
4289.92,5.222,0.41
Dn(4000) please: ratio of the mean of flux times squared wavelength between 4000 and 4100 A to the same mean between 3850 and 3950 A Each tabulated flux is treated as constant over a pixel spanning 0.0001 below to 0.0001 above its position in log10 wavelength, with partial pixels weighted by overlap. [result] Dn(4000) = 1.1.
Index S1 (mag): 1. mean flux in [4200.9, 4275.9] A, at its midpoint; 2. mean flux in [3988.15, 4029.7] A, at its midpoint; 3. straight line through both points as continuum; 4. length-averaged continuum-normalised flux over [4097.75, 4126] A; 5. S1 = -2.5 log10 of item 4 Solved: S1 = 0.18 mag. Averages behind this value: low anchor 6.42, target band 5.26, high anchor 5.99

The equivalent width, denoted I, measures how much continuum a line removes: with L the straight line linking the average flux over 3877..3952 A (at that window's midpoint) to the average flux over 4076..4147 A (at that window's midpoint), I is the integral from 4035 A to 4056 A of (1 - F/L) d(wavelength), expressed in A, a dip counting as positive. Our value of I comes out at -2.42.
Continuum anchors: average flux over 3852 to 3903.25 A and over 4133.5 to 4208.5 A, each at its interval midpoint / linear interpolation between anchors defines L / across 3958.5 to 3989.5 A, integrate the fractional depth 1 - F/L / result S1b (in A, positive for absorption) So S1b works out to 4.2 A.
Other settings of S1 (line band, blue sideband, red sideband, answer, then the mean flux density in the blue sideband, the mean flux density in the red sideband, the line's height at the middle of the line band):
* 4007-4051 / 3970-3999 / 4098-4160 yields -0.113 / 5.76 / 5.74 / 5.76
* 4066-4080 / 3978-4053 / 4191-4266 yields 0.043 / 6.32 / 6.04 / 6.24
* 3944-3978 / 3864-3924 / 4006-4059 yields 0.164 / 5.84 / 6.37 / 6.1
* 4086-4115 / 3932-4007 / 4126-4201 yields 0.122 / 5.63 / 6.03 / 5.9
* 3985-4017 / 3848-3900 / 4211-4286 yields -0.080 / 5.72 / 5.99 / 5.81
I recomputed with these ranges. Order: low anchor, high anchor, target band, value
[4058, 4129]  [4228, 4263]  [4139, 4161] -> -1.3 A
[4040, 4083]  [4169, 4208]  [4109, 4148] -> 1.0 A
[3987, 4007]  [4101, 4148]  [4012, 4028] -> -1.1 A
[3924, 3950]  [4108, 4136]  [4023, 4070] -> -4.0 A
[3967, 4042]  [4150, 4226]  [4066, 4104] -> 2.3 A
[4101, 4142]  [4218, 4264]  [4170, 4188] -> -0.4 A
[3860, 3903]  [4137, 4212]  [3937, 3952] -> -2.2 A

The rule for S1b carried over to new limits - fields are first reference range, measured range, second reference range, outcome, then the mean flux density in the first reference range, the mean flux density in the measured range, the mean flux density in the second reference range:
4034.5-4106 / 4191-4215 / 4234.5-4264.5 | -1.22 A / 5.93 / 6.21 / 5.91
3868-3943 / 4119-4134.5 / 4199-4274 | -0.34 A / 5.75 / 6.04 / 6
